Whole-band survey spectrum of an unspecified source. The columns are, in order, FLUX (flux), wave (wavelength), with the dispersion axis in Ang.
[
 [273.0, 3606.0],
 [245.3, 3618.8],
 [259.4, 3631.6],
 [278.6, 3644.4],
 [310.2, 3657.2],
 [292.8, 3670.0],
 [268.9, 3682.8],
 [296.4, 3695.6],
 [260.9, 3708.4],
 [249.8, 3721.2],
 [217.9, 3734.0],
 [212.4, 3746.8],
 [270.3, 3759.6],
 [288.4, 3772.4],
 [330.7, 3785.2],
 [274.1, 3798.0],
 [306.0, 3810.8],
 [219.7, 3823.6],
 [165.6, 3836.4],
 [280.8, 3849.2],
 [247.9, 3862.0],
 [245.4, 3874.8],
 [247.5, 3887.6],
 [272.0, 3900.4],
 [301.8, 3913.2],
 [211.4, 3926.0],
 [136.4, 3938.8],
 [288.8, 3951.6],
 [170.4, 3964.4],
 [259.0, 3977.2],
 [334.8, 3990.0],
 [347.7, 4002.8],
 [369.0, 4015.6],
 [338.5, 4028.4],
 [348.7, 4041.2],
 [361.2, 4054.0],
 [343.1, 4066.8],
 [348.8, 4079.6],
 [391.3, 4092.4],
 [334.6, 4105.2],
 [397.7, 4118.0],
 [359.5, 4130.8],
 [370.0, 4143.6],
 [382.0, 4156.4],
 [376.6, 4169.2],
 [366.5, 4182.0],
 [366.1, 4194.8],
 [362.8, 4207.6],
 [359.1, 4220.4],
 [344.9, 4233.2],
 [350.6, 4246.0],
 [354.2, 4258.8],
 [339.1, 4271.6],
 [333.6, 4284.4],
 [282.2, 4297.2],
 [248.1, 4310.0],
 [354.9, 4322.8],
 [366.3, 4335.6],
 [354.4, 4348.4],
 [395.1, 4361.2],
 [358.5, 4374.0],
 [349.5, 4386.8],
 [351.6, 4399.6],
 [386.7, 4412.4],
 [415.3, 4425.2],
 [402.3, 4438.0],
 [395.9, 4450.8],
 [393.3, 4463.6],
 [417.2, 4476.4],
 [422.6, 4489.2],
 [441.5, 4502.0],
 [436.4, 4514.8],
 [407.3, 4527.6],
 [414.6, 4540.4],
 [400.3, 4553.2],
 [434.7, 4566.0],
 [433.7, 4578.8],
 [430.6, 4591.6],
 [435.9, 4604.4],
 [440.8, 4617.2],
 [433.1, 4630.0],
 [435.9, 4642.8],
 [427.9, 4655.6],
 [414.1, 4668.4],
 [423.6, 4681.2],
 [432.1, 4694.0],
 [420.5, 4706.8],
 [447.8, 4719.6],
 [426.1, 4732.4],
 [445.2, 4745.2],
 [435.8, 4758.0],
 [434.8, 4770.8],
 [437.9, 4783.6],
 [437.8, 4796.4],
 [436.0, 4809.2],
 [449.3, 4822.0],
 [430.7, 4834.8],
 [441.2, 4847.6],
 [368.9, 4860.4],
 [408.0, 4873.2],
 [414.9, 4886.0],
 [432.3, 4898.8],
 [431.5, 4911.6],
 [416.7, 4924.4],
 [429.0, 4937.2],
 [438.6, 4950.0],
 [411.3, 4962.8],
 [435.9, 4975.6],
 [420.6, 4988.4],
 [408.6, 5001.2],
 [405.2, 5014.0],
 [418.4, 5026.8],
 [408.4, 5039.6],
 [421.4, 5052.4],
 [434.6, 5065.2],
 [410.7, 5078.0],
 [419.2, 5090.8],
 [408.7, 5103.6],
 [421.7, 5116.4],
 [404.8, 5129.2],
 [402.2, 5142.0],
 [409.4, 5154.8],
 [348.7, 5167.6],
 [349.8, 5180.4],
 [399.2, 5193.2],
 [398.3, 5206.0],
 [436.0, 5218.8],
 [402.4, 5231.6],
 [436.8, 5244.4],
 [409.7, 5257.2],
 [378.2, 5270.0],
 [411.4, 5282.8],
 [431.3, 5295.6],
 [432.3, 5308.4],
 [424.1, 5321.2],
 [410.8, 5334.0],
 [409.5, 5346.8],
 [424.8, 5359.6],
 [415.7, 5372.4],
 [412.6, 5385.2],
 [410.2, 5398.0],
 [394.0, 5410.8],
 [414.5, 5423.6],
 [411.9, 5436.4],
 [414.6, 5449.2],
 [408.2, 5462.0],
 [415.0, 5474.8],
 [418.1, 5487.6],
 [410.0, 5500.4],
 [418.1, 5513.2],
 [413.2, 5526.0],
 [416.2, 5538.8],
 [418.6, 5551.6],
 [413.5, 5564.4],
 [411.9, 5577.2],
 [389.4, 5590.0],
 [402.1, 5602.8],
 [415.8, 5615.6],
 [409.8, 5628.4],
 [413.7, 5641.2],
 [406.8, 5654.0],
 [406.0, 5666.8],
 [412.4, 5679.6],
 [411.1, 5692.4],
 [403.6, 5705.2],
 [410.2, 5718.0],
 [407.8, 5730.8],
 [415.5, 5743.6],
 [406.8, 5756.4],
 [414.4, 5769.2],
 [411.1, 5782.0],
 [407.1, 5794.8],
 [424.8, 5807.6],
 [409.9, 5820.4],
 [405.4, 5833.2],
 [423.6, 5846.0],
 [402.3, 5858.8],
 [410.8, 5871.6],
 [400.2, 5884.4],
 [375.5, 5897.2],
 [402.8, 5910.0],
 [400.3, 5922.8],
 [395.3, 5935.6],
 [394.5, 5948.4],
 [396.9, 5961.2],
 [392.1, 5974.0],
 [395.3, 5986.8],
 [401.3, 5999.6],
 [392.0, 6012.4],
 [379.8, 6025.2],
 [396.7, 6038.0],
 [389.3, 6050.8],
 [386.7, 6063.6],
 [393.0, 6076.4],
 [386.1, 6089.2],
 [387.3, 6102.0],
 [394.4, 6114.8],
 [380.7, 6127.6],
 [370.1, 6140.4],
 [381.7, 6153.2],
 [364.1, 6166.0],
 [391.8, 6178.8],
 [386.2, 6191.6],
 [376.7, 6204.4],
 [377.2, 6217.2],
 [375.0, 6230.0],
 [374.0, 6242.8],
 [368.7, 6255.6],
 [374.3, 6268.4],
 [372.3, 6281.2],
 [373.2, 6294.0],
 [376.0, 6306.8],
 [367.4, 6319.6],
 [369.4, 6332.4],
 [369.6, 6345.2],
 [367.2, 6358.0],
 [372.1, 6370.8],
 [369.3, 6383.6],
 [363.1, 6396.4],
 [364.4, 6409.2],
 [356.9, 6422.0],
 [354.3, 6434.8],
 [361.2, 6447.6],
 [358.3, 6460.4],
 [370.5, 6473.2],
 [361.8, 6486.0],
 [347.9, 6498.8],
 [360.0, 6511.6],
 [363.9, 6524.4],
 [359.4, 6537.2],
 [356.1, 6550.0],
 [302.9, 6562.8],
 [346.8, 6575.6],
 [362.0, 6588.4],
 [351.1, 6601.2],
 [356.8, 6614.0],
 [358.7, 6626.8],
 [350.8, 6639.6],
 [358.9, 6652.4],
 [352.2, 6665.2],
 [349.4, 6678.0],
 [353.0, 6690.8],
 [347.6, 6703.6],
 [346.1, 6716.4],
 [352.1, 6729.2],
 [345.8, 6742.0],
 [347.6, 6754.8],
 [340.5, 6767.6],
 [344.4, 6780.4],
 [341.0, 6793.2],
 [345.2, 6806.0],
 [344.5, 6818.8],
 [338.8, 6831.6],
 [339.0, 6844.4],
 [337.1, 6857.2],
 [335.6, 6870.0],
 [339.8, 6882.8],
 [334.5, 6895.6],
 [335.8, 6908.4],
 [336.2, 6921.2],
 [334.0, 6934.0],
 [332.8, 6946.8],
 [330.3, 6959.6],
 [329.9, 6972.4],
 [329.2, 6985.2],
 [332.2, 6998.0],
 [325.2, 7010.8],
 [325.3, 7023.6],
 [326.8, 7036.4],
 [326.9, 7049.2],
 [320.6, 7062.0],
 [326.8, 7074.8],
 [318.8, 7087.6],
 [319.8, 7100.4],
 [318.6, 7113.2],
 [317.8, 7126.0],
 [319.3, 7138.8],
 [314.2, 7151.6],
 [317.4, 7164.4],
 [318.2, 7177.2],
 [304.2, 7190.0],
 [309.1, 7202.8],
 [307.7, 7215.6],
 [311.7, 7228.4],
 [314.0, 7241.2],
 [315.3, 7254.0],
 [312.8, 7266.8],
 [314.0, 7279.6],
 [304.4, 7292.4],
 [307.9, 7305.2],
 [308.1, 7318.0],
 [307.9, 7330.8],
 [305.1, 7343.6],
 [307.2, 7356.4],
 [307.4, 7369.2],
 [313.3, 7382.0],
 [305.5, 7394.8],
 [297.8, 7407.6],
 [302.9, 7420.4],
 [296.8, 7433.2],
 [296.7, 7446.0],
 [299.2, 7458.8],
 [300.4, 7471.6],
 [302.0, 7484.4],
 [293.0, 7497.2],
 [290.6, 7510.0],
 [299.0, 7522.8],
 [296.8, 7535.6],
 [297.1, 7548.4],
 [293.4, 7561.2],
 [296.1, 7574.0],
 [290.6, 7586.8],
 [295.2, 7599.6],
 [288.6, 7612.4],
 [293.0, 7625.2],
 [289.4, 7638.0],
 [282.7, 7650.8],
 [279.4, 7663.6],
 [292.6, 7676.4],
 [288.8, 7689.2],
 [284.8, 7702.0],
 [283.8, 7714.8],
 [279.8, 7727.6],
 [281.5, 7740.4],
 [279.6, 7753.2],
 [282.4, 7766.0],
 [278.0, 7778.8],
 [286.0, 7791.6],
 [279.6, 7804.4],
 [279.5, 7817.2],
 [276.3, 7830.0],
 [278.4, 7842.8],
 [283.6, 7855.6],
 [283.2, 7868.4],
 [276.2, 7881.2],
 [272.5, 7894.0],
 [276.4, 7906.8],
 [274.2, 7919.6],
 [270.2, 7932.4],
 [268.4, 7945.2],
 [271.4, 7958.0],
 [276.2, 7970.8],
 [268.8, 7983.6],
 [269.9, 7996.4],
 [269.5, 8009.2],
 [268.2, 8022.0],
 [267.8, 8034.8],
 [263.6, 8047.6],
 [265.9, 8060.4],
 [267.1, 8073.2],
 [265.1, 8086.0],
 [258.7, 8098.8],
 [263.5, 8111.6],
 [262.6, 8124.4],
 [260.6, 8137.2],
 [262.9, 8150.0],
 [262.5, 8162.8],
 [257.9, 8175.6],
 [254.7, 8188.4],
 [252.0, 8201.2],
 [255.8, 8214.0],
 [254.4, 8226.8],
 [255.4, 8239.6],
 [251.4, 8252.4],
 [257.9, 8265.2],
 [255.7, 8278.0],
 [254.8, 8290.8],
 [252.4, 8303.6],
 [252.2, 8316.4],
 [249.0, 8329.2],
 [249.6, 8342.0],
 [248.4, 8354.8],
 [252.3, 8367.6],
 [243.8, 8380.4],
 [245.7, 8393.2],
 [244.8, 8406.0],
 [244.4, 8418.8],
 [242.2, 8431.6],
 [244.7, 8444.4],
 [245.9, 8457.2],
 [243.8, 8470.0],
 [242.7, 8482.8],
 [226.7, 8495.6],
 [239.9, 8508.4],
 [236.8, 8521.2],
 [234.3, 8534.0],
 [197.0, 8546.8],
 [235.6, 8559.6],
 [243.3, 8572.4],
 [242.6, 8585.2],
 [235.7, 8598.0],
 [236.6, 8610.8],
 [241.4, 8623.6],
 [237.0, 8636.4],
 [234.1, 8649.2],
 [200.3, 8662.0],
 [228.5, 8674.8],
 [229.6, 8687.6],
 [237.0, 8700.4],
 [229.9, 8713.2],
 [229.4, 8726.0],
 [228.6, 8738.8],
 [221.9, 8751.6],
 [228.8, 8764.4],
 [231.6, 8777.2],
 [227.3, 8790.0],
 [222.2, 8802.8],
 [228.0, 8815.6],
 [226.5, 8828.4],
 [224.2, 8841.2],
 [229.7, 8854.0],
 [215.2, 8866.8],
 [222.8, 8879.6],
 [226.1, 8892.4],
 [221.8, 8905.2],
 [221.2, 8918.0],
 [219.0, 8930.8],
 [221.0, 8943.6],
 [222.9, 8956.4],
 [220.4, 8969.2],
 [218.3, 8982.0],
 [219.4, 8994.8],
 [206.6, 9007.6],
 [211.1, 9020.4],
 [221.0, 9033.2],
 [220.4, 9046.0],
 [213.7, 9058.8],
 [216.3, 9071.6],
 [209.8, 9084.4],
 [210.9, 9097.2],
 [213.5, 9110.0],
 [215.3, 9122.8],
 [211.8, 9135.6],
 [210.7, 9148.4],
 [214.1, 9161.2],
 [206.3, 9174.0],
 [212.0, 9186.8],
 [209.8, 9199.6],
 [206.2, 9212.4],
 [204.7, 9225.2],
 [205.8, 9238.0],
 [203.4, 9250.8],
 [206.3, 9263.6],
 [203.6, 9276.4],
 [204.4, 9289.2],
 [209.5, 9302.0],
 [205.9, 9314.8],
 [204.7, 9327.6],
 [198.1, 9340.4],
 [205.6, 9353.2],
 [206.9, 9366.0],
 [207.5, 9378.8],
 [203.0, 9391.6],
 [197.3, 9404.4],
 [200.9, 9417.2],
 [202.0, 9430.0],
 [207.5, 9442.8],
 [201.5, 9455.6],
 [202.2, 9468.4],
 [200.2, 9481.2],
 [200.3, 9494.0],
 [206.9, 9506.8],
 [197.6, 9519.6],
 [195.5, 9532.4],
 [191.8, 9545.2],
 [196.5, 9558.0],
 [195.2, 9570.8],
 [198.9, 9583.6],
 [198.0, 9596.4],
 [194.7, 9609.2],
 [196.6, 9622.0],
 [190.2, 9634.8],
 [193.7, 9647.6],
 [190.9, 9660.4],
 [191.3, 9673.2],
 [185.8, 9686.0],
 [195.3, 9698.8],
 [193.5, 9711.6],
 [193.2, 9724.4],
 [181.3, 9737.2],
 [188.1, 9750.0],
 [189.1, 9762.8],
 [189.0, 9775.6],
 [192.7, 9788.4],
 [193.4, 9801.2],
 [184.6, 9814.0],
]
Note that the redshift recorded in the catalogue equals 0.00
